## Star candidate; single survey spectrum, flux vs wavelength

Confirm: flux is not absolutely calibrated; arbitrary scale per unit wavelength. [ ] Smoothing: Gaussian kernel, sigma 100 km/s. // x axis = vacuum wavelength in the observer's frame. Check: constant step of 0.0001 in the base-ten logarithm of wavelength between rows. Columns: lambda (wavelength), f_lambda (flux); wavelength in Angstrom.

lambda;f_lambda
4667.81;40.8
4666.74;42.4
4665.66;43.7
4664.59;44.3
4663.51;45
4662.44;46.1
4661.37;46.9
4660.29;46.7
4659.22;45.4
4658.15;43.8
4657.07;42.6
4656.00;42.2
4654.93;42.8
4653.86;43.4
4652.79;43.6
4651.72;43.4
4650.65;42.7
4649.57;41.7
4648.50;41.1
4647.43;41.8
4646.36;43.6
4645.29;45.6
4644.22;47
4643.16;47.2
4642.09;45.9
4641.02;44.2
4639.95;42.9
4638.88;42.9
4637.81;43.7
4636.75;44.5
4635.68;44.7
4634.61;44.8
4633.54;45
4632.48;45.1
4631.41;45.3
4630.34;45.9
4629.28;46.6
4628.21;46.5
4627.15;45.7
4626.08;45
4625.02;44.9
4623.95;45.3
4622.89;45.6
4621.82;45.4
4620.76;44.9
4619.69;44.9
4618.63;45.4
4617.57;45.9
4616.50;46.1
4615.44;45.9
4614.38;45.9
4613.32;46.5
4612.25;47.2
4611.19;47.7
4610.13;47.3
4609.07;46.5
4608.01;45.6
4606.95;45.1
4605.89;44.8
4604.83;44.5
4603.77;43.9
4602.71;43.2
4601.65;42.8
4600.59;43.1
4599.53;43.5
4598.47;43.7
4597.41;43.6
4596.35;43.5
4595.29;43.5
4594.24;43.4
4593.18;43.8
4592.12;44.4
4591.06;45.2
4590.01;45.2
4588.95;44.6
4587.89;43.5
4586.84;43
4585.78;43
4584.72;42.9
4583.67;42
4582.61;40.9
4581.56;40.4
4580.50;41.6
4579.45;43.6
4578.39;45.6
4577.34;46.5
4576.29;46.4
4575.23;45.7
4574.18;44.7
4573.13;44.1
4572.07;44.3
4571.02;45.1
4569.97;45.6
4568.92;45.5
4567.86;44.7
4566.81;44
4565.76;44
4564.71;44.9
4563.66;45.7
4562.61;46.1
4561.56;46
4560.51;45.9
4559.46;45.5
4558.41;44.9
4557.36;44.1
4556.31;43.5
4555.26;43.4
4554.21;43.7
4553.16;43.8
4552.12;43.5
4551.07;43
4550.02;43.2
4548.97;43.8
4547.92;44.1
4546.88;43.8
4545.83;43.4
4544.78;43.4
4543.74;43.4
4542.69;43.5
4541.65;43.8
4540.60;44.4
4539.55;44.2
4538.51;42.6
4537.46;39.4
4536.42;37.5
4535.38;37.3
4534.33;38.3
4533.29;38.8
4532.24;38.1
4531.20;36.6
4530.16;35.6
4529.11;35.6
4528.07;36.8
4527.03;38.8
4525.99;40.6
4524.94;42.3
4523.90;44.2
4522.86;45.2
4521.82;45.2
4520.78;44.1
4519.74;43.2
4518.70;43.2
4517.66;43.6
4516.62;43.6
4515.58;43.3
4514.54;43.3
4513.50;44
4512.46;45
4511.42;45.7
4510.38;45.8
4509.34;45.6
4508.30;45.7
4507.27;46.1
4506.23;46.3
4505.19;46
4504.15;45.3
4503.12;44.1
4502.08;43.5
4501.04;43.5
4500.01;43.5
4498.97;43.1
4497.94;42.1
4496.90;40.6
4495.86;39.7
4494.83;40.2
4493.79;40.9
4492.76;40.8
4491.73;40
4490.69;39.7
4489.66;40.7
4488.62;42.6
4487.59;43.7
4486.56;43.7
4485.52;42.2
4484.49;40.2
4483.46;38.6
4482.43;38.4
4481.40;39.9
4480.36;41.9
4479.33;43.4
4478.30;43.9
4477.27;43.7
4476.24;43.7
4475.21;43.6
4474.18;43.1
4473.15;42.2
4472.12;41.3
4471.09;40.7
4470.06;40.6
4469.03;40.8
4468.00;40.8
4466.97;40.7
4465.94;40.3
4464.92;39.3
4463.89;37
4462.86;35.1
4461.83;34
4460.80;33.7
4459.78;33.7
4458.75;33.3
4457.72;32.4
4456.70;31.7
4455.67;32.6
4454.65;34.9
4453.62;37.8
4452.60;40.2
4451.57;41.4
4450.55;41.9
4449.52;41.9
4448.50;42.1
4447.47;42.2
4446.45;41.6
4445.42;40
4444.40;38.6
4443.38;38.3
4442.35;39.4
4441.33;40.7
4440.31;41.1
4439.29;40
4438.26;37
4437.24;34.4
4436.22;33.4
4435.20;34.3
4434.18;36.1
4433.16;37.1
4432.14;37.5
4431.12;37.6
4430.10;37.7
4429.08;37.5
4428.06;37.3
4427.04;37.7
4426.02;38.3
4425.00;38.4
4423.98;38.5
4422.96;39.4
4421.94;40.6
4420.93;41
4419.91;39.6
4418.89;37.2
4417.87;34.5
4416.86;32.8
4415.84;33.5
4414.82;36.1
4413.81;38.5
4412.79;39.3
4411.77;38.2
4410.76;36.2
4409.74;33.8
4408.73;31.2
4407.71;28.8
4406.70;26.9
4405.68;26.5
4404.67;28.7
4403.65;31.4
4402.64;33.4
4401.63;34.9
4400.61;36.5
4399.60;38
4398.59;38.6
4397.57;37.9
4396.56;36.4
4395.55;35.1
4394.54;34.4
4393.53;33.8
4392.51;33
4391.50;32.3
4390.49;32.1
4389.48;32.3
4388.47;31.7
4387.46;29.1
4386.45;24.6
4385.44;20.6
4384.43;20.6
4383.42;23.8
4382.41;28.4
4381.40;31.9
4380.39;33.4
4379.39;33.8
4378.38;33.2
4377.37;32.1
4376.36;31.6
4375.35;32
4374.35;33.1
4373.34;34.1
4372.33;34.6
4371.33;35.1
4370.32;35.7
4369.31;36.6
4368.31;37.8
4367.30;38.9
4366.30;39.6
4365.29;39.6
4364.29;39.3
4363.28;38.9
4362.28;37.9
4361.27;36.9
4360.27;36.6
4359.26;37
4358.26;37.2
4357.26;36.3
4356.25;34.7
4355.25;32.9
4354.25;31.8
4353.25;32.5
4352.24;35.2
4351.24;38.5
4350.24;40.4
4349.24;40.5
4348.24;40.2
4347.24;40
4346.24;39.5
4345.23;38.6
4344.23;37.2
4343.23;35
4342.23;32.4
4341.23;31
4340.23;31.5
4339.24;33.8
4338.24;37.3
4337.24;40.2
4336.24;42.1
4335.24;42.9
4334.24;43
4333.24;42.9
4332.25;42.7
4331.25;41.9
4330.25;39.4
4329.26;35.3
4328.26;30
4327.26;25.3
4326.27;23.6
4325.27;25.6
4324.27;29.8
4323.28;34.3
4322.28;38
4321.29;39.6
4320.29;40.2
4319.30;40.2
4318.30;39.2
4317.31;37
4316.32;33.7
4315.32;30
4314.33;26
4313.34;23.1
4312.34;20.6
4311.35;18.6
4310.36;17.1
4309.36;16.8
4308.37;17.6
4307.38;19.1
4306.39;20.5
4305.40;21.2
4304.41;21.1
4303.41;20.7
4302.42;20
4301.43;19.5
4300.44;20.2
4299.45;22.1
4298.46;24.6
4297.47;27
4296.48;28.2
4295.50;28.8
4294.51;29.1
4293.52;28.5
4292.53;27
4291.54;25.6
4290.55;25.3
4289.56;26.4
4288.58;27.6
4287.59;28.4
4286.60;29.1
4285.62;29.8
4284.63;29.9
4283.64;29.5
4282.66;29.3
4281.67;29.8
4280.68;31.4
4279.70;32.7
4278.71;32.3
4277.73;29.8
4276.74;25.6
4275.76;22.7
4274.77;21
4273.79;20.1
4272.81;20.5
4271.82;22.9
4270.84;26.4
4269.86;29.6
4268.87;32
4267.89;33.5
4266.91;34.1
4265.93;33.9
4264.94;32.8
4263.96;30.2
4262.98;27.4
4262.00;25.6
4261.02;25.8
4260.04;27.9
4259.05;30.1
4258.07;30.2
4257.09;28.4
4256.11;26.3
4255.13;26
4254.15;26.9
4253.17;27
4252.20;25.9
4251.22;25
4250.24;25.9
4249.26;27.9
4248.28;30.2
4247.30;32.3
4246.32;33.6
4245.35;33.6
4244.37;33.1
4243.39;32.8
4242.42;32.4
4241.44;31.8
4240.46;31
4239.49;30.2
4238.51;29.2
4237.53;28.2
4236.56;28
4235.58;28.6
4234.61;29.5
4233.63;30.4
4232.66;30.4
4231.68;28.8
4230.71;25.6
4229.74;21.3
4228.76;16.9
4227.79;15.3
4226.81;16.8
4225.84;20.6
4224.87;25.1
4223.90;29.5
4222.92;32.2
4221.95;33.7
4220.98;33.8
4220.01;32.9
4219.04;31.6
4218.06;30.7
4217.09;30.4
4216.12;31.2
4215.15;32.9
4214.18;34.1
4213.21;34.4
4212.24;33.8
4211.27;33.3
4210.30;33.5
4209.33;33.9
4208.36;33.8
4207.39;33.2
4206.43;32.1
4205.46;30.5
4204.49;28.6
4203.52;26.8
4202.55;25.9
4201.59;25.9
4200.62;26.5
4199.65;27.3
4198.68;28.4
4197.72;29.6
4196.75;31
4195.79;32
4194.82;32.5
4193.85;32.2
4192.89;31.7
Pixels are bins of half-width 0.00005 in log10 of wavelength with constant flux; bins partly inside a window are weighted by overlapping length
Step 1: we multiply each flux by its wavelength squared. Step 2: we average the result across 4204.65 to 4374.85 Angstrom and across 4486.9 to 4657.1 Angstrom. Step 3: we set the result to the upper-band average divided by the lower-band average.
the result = 1.61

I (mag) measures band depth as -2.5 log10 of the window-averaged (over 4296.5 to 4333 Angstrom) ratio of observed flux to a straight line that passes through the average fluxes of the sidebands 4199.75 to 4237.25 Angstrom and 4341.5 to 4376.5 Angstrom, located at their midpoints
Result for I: 0.22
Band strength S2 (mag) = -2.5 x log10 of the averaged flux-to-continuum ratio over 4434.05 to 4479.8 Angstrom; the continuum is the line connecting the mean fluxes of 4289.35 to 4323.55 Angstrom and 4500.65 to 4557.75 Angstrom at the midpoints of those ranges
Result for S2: -0.04 mag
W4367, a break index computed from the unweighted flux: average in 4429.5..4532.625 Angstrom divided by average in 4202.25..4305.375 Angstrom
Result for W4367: 1.4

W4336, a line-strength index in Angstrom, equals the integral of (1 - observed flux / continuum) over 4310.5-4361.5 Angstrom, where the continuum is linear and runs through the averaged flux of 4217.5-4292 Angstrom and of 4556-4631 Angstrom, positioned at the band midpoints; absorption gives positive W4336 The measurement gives -4.36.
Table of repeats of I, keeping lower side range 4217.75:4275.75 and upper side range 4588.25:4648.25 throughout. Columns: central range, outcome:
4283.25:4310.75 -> 0.24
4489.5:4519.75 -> -0.09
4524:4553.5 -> 0.01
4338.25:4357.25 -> -0.10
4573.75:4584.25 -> -0.02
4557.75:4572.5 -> -0.07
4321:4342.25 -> -0.12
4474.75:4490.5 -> -0.09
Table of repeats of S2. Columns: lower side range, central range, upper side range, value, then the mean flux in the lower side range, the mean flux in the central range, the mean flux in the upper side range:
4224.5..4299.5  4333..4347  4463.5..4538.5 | -0.16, 27.8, 37.6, 41.8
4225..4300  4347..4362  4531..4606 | -0.13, 27.8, 36.7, 43.5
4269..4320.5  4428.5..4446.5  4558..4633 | -0.08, 26.2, 37.8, 44.8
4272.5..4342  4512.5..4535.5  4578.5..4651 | -0.03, 29.1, 41.1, 44.5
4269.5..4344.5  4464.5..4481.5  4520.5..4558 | -0.10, 29.2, 41.8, 41.7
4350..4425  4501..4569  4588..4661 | -0.06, 34.3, 43.1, 44.6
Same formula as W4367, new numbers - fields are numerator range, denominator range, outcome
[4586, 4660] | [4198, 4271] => 1.52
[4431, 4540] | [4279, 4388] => 1.28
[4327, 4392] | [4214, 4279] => 1.24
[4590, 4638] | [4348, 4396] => 1.33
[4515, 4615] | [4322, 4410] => 1.26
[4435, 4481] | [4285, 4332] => 1.41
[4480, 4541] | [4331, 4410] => 1.21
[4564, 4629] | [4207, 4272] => 1.52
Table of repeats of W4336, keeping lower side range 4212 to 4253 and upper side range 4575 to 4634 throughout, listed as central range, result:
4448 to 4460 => 0.40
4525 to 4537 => 1.09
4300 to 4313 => 5.11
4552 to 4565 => -0.60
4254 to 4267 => 0.58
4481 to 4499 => -0.46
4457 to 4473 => 0.51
